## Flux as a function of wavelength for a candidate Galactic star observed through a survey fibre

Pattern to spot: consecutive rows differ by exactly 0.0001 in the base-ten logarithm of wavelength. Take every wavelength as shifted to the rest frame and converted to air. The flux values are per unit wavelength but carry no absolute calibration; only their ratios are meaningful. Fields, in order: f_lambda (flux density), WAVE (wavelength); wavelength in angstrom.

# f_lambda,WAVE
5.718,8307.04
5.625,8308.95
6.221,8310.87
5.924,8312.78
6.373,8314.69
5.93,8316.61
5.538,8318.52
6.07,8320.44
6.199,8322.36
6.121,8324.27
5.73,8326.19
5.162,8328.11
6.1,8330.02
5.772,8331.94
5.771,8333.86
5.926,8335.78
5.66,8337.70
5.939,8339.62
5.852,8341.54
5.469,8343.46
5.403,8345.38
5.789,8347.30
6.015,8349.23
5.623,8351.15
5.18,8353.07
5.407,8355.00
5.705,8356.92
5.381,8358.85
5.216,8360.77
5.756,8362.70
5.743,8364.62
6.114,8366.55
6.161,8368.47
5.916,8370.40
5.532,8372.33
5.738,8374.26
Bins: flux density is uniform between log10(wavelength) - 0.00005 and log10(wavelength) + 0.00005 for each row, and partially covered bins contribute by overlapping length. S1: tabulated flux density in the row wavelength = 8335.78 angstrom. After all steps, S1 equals 5.926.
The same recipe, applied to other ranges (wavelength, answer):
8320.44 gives 6.07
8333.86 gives 5.771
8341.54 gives 5.852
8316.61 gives 5.93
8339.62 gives 5.939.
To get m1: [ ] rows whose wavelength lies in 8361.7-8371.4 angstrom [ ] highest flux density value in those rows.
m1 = 6.161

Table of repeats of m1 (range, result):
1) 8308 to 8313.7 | 6.221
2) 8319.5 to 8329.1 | 6.199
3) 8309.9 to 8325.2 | 6.373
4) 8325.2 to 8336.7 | 6.1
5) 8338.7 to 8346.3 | 5.939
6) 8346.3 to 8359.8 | 6.015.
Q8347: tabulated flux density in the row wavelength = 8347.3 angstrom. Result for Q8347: 5.789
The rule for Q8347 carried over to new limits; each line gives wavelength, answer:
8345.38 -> 5.403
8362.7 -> 5.756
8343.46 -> 5.469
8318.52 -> 5.538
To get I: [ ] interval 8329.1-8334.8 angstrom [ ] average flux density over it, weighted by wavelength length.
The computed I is 5.88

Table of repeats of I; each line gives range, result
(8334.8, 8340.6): 5.84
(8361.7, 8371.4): 5.93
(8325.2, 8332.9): 5.69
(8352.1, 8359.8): 5.42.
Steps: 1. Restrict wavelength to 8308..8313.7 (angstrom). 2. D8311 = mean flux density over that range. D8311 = 5.92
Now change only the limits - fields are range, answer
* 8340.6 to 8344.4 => 5.66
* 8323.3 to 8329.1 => 5.68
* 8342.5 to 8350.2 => 5.67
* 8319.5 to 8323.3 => 6.13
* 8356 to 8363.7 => 5.52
